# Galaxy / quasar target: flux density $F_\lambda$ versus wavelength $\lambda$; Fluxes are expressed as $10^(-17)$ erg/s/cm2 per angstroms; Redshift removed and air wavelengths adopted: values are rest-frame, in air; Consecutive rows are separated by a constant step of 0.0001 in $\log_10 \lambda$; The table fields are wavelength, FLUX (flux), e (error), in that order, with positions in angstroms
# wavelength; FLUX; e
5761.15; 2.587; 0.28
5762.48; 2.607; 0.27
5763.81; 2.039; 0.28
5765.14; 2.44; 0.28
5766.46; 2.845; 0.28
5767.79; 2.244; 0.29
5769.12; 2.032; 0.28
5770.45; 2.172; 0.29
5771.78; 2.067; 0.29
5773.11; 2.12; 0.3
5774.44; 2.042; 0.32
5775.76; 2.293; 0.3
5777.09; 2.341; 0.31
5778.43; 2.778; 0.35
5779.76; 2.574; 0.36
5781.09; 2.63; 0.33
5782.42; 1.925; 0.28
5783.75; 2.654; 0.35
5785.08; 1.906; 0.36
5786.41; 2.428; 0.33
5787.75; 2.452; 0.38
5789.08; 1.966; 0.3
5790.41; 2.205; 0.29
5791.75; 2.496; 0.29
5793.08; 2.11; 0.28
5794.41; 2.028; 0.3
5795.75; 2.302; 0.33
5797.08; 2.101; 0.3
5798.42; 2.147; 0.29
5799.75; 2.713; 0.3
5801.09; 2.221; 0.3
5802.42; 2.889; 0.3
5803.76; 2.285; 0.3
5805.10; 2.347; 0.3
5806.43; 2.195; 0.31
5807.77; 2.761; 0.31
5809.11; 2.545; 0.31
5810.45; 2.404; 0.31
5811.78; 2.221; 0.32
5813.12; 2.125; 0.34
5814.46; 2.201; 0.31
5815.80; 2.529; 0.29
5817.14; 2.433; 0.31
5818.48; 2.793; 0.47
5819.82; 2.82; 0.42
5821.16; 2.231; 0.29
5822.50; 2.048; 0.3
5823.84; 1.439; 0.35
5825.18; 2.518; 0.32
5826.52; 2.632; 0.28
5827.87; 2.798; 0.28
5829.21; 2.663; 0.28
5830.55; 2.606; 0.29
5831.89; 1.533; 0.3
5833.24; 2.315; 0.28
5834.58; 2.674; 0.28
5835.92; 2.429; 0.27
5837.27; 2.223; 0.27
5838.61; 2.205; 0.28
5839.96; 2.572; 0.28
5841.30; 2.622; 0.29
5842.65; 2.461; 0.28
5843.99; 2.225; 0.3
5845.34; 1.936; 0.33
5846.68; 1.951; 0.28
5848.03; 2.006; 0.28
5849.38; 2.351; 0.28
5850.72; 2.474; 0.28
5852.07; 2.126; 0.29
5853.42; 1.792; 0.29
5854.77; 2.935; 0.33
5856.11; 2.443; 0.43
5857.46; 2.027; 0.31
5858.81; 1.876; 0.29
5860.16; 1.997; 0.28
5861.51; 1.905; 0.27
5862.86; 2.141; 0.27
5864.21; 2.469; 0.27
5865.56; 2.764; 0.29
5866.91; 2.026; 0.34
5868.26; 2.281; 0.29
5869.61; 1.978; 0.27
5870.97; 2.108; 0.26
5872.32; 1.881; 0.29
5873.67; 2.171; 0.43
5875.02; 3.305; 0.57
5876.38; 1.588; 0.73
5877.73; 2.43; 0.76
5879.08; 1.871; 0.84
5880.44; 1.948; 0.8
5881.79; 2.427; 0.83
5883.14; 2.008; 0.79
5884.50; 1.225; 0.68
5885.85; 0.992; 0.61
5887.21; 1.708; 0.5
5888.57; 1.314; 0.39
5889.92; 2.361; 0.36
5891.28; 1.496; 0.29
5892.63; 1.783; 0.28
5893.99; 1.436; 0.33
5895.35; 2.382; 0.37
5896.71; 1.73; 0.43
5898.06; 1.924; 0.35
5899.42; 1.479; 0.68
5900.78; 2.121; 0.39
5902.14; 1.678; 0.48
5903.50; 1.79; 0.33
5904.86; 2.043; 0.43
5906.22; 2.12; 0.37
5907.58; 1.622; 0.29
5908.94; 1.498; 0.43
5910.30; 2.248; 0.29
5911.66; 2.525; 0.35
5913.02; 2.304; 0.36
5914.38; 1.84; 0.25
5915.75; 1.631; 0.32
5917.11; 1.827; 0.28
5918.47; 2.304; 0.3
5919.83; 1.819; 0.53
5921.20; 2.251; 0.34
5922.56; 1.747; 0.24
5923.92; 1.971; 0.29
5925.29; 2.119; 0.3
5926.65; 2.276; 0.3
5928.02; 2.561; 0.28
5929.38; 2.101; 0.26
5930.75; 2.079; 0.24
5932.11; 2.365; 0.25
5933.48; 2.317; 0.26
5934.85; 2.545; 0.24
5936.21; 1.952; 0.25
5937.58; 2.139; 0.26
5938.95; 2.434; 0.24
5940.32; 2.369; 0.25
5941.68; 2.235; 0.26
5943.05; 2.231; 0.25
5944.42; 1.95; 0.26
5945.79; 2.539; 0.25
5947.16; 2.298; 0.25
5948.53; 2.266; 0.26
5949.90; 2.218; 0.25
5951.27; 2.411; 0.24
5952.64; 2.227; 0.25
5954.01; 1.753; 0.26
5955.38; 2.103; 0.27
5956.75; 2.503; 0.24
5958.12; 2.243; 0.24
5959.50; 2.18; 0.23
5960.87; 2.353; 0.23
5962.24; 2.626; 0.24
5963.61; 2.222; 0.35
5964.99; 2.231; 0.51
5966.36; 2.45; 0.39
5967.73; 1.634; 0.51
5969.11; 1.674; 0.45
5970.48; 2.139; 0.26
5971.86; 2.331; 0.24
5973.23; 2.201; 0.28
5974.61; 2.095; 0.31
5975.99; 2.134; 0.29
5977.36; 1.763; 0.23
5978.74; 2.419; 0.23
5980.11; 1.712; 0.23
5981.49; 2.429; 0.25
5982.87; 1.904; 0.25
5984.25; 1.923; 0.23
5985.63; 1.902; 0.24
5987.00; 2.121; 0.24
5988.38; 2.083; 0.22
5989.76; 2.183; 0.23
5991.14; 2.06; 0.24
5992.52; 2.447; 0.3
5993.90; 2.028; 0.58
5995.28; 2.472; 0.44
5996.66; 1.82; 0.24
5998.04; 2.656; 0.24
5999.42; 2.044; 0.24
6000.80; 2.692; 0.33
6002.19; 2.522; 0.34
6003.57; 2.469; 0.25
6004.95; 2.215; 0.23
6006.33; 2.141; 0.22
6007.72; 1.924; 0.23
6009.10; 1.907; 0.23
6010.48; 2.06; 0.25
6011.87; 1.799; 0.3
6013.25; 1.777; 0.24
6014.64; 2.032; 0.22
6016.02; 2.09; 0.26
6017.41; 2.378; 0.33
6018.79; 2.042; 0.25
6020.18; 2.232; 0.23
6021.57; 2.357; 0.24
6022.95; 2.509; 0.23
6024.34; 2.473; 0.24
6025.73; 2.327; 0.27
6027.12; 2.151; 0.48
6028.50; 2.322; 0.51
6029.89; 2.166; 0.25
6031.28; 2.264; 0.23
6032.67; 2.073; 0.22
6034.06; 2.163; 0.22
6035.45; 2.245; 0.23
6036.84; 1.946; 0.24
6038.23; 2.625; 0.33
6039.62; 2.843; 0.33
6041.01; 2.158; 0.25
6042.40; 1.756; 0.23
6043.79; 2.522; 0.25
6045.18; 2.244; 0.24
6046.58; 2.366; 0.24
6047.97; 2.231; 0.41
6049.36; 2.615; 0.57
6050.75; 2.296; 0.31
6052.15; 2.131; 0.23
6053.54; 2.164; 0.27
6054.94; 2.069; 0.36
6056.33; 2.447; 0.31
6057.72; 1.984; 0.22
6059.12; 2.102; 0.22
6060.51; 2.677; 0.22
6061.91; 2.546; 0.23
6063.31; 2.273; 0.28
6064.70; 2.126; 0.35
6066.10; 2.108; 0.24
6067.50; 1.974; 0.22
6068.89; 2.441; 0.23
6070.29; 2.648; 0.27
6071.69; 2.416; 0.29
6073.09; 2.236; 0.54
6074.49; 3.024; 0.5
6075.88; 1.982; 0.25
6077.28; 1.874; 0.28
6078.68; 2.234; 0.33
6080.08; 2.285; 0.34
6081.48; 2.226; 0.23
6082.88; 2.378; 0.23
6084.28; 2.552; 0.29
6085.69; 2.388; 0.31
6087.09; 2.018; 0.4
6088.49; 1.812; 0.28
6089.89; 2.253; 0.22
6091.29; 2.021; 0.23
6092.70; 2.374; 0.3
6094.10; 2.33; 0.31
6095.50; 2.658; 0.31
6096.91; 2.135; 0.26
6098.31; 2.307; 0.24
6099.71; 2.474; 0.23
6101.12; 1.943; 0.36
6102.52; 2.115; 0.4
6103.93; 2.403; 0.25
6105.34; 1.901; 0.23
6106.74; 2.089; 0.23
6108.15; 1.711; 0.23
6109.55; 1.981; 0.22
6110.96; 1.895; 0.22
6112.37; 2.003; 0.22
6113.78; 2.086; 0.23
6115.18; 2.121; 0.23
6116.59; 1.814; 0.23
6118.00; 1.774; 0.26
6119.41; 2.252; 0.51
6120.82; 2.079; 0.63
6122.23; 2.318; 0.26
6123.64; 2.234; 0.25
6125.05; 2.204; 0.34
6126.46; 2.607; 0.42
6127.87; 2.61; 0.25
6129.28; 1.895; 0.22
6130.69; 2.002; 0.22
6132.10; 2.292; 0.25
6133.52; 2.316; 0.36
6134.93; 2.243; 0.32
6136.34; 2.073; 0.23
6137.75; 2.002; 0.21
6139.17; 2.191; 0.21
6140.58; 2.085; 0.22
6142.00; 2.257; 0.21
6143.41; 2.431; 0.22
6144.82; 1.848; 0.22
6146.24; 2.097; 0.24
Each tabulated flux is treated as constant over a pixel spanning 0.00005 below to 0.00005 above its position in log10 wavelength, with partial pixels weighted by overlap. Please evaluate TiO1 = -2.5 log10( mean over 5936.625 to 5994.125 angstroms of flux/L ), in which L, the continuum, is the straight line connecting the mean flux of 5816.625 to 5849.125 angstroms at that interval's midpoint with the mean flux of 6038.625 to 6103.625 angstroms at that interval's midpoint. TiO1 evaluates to 0.07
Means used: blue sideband 2.34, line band 2.17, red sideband 2.28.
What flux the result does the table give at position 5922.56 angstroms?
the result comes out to 1.747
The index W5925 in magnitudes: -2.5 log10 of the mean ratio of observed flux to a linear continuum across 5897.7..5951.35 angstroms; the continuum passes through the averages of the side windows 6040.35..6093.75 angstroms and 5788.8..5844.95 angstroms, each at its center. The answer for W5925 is 0.11 mag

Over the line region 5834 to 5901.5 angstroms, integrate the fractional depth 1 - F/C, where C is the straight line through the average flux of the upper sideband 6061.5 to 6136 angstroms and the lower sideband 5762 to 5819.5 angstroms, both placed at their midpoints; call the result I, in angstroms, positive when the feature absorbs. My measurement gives 6.4 angstroms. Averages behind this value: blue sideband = 2.34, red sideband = 2.21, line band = 2.09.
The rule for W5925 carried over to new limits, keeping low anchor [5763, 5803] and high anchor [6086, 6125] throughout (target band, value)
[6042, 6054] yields -0.059 mag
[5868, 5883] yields 0.039 mag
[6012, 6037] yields -0.014 mag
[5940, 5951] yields -0.026 mag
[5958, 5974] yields 0.006 mag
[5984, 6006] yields -0.025 mag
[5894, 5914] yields 0.152 mag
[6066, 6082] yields -0.077 mag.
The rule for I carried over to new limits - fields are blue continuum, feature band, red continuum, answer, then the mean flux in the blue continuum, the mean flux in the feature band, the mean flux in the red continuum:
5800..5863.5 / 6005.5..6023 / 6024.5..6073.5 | 1.6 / 2.32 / 2.08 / 2.28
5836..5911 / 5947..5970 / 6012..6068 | -0.5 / 2.05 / 2.2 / 2.24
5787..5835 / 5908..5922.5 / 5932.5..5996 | 1.5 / 2.35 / 2.01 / 2.18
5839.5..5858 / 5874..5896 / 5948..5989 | 3.4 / 2.28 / 1.9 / 2.14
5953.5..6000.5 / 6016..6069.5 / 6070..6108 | -1.5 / 2.15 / 2.27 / 2.25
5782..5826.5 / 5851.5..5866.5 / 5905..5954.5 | 0.1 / 2.32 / 2.22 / 2.14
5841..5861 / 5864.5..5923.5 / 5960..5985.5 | 5.9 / 2.2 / 1.96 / 2.12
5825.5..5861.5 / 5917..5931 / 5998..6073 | 1.0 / 2.3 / 2.11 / 2.25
